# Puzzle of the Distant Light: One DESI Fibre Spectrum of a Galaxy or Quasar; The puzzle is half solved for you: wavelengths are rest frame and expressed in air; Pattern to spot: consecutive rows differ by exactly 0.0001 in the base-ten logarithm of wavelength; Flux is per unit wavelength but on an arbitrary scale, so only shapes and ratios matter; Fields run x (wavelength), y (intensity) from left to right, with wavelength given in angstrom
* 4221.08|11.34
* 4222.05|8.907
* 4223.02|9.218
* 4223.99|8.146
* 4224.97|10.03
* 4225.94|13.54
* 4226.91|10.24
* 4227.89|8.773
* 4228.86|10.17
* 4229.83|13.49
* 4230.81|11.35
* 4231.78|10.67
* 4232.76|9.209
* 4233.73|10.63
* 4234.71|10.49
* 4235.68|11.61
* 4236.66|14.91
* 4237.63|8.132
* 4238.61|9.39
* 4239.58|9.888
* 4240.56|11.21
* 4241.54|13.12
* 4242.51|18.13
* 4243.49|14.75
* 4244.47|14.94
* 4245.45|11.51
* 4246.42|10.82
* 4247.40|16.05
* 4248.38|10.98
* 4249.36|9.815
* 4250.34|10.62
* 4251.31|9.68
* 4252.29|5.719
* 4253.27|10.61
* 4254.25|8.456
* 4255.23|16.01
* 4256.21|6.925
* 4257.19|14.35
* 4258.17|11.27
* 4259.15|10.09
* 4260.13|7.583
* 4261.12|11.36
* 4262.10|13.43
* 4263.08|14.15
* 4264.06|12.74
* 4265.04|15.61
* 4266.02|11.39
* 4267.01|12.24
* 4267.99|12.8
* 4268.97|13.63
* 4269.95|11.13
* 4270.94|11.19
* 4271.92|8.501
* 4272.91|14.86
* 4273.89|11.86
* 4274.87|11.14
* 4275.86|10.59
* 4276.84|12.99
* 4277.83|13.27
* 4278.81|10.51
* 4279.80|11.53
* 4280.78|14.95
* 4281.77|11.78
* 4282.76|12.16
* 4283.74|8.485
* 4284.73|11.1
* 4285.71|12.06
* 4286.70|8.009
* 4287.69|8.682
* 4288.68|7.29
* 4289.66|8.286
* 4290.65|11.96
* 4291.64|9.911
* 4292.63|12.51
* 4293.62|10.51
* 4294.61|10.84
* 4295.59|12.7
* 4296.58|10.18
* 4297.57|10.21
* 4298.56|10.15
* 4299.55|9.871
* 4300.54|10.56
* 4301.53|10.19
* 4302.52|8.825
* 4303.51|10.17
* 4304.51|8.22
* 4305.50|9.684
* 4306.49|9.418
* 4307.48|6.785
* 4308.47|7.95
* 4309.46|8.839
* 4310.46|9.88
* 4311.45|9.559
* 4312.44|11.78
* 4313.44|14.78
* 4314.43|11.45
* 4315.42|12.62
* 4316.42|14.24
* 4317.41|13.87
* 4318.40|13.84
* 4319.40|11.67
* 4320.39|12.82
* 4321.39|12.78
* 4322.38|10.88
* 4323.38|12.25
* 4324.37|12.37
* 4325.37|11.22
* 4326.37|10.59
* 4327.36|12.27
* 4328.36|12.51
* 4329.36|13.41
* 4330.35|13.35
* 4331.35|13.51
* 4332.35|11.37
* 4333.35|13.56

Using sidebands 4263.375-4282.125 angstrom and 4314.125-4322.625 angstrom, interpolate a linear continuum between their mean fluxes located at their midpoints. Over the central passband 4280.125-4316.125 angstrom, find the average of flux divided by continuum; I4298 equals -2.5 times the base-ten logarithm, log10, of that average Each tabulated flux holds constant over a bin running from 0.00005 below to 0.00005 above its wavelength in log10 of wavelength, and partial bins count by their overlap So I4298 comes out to 0.207 mag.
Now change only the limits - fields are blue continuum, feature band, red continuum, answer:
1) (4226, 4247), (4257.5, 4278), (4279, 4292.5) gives -0.10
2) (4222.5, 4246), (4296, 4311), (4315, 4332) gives 0.29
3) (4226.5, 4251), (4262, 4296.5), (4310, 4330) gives 0.04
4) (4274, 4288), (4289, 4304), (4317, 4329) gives 0.12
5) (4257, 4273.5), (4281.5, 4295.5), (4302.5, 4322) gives 0.12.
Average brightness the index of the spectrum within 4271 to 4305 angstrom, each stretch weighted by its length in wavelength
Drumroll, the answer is 10.7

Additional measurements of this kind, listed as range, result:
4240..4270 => 12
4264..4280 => 12.1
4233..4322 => 11.3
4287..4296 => 10.2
